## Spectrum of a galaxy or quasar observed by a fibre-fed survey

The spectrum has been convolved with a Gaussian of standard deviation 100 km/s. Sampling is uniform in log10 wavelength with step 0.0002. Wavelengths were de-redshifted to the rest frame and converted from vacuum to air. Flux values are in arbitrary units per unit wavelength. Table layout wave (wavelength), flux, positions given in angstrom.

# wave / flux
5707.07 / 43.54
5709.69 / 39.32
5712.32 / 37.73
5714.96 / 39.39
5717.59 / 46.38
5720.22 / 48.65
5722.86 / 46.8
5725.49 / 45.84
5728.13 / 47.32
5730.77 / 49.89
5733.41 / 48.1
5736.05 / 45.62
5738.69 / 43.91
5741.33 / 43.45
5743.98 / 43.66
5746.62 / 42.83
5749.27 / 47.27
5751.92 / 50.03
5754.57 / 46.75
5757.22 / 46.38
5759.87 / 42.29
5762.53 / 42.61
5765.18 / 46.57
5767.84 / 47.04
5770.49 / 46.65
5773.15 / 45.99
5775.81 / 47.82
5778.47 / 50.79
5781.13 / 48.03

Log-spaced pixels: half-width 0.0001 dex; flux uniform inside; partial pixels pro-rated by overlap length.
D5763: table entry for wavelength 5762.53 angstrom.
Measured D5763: 42.61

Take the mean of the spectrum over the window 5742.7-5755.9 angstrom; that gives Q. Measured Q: 46.1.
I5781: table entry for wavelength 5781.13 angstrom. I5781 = 48.03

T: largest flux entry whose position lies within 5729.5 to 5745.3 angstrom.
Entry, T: 49.89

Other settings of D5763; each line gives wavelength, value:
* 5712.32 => 37.73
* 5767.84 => 47.04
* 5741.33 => 43.45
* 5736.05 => 45.62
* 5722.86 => 46.8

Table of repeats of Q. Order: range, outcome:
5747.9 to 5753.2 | 48.5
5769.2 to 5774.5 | 46.3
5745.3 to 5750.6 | 45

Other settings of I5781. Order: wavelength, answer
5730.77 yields 49.89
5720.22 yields 48.65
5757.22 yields 46.38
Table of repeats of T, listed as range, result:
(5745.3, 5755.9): 50.03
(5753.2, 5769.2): 47.04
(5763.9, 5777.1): 47.82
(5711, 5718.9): 46.38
